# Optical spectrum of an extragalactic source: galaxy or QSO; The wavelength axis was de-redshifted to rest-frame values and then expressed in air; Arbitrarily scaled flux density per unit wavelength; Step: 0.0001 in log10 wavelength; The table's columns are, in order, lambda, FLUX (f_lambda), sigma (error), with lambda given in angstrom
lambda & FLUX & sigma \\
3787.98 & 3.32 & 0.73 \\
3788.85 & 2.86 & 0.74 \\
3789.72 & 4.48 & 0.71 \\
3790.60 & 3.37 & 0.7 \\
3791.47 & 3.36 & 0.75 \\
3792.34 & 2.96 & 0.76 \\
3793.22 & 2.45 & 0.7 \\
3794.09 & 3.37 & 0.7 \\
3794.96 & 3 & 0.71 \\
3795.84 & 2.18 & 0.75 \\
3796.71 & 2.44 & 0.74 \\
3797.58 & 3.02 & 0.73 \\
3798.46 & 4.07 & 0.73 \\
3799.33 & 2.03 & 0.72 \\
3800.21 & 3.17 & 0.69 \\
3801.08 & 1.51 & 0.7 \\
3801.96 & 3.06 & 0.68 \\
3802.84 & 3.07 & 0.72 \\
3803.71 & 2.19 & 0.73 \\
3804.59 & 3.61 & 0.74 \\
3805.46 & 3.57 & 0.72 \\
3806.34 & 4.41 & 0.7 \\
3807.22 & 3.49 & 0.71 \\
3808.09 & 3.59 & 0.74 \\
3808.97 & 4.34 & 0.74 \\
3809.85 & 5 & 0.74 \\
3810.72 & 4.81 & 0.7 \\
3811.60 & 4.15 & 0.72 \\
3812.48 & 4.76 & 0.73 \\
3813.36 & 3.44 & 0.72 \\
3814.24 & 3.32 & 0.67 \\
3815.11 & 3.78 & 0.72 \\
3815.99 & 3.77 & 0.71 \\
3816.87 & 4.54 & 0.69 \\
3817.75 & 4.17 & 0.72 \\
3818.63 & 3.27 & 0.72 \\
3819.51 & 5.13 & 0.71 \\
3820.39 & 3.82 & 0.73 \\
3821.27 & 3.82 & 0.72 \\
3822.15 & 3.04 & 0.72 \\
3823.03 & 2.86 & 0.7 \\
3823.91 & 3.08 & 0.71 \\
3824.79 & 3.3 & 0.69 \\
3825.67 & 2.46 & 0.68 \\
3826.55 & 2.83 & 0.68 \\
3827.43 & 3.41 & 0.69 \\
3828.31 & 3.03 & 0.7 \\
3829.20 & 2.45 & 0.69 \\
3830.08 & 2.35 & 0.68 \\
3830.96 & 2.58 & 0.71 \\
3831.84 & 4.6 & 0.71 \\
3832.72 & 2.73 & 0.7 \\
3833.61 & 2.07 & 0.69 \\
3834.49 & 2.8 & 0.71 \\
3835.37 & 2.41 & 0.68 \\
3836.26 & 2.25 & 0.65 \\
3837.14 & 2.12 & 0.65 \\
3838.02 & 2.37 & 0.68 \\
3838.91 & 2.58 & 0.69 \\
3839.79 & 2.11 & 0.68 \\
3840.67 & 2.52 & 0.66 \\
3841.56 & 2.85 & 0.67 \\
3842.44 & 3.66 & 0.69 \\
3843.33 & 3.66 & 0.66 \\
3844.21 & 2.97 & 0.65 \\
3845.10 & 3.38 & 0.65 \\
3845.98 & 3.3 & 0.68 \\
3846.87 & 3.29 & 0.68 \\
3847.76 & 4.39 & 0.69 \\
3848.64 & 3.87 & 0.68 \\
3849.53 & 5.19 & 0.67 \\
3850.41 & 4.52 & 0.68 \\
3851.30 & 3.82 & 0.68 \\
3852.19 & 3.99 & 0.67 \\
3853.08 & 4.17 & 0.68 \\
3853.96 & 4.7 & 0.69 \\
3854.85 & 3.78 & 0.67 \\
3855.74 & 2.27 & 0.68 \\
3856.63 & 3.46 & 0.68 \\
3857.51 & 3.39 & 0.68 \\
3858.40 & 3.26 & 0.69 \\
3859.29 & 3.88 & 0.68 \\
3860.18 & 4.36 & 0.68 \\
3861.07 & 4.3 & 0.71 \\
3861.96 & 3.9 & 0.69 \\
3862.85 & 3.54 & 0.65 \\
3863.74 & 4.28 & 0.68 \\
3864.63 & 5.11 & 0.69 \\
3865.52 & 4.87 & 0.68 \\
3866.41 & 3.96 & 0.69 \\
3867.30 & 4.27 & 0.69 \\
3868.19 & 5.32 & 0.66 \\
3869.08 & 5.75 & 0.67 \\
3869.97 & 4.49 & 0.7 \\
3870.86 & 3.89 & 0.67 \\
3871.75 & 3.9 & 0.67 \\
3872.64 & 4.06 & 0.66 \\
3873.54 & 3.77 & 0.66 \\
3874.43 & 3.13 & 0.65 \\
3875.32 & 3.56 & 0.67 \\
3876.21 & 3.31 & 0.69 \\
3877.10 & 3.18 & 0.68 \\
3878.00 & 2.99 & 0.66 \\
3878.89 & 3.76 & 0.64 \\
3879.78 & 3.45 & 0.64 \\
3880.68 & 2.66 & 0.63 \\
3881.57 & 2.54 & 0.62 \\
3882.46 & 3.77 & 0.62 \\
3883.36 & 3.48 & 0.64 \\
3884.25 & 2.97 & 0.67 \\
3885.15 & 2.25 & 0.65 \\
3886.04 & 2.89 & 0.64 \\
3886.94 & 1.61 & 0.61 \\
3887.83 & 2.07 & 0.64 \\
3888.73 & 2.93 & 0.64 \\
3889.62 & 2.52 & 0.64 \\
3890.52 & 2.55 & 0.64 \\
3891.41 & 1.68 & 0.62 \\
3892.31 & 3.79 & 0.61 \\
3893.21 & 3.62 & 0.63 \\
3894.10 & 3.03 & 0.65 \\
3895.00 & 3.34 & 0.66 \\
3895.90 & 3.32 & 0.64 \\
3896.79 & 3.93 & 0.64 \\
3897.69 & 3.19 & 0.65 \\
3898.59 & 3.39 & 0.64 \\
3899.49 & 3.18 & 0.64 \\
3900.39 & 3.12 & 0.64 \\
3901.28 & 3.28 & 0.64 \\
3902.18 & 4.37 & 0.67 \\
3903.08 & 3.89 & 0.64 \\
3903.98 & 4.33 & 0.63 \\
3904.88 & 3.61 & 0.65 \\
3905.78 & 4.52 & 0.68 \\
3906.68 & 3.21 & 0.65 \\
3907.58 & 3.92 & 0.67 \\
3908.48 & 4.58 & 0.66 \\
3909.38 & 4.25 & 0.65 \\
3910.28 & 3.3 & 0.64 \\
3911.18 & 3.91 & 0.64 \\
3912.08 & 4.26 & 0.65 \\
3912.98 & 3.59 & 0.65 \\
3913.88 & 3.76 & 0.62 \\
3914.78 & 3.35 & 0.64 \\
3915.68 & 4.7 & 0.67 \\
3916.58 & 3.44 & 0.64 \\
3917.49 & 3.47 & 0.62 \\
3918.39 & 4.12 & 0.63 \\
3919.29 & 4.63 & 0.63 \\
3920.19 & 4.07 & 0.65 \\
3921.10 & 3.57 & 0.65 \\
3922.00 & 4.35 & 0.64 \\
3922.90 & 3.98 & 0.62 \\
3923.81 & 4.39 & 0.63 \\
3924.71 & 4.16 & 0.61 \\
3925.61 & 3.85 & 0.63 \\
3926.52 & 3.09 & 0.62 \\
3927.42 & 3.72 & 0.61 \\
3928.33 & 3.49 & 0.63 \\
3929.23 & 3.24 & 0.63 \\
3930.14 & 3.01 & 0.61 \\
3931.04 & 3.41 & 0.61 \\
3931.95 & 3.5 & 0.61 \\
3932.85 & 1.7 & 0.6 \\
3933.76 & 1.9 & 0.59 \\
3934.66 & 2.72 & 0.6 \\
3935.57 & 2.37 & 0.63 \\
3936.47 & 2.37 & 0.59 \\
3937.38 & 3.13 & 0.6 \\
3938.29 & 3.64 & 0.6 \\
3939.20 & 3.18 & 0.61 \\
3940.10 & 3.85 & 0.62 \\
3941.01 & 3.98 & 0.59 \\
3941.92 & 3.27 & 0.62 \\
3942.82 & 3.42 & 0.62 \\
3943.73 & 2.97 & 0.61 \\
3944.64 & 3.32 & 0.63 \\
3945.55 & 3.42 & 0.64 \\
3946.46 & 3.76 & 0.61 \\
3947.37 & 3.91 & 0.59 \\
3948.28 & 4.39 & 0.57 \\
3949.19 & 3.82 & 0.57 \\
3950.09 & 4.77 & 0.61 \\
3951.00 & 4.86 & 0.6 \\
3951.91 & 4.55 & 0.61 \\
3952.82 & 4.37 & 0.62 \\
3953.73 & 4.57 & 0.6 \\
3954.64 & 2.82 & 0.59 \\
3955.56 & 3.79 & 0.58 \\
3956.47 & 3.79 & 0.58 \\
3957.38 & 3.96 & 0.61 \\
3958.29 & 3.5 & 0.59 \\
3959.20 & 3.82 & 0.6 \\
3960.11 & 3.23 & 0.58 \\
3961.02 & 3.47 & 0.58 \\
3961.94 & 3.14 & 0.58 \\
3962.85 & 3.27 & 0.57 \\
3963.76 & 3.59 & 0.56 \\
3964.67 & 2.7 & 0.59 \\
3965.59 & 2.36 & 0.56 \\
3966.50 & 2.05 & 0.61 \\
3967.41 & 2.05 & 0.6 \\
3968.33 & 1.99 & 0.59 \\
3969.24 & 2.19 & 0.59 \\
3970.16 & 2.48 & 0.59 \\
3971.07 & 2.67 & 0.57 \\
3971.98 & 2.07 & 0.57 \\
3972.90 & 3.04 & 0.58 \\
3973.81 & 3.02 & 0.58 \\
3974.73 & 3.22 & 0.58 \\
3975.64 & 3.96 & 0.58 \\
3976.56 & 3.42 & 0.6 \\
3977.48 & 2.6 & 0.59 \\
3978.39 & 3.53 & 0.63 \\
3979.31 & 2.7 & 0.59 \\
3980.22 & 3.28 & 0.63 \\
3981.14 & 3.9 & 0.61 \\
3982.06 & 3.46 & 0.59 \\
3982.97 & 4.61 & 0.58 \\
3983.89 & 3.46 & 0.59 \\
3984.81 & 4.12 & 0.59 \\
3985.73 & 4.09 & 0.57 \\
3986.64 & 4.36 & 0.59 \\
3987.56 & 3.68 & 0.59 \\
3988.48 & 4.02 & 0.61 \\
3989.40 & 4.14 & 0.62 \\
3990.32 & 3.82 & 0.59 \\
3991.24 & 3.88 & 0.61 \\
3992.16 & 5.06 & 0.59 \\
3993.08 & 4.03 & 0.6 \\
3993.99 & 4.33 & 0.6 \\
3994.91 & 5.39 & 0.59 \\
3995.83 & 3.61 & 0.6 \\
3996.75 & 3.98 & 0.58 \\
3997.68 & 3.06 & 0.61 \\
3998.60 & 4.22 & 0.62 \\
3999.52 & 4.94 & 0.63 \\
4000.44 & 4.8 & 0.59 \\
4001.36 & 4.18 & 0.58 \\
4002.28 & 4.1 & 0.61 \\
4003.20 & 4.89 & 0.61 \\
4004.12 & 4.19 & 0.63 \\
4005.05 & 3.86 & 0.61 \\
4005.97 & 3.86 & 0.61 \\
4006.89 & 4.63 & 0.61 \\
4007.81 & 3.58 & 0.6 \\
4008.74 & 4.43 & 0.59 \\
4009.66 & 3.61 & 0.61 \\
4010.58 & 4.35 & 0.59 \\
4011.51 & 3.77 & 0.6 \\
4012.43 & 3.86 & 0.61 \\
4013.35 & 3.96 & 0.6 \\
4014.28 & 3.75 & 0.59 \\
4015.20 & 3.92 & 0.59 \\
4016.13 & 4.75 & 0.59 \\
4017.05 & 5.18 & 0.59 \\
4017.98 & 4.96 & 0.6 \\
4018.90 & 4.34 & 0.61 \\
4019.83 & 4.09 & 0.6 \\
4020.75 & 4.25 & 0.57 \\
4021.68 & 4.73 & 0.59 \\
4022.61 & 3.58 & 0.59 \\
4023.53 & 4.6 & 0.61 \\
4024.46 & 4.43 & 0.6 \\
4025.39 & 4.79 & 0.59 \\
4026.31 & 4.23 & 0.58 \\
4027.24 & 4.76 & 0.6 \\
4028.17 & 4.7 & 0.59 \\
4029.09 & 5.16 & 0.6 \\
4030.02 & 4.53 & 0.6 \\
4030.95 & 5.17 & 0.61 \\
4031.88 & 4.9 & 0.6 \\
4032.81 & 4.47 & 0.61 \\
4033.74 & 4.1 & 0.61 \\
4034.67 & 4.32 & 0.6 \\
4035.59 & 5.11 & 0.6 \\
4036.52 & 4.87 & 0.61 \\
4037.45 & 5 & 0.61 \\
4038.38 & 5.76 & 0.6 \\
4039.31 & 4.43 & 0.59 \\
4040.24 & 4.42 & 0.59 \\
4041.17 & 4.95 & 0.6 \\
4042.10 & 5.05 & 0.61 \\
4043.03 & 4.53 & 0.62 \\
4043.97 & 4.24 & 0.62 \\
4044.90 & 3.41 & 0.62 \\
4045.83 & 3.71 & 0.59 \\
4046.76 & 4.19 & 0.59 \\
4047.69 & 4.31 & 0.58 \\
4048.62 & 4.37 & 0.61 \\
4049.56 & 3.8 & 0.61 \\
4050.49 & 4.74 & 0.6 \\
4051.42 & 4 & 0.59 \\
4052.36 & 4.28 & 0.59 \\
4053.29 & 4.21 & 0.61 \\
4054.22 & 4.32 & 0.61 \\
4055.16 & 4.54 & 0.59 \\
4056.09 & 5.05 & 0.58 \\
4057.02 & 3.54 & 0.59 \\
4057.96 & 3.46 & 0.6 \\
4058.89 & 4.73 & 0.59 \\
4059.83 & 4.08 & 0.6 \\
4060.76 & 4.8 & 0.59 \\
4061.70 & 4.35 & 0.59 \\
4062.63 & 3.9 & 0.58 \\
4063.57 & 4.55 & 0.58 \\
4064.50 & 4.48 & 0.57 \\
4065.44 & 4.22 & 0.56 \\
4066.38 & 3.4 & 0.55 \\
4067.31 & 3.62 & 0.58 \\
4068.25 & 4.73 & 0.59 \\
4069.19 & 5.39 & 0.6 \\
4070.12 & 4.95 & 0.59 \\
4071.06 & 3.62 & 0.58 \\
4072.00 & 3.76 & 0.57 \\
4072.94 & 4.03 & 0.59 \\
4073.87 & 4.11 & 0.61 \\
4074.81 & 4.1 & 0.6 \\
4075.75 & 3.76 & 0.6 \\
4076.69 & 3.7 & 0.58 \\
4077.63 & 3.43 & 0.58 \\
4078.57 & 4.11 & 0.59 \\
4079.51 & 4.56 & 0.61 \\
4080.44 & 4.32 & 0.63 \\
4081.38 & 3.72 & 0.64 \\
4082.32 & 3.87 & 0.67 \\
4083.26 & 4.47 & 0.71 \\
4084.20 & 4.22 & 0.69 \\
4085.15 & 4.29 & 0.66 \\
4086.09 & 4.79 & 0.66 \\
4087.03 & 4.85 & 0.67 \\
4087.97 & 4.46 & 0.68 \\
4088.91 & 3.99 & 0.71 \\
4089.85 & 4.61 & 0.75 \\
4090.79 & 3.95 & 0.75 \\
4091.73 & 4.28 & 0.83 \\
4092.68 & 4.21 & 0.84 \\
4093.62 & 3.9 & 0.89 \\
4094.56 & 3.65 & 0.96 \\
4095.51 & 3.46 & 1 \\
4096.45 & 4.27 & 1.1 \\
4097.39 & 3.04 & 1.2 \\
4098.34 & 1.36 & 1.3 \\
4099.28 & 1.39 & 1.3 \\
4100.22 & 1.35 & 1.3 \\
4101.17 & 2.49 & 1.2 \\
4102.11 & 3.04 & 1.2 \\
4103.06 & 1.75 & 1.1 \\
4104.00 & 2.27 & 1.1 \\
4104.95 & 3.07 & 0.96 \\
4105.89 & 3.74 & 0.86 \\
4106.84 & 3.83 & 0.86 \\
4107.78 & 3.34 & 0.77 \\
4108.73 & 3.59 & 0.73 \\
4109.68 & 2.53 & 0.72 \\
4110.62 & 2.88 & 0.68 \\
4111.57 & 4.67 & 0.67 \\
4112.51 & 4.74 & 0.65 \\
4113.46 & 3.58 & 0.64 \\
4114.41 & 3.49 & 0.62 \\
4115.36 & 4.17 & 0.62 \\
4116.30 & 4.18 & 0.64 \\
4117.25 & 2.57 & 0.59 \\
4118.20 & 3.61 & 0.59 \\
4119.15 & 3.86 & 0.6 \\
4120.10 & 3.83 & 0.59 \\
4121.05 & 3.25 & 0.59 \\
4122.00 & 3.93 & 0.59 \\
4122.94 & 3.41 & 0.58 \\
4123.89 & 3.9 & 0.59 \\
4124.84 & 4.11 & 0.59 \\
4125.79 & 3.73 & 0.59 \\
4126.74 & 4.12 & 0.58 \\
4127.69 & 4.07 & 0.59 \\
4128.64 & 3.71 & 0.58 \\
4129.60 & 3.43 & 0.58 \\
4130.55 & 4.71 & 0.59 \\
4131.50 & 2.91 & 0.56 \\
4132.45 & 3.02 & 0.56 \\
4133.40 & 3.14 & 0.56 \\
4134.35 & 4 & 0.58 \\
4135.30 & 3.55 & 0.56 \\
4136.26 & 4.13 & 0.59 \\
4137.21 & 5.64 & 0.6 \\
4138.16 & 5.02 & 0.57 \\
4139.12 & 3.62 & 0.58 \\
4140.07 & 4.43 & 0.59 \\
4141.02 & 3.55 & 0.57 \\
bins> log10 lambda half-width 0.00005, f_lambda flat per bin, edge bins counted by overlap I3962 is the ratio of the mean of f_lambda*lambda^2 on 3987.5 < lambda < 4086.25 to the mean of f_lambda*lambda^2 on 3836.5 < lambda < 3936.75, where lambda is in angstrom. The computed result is 1.3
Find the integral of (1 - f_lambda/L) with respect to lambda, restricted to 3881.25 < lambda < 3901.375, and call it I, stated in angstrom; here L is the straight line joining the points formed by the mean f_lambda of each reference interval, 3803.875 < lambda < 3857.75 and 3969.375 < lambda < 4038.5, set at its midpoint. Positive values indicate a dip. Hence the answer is 3.9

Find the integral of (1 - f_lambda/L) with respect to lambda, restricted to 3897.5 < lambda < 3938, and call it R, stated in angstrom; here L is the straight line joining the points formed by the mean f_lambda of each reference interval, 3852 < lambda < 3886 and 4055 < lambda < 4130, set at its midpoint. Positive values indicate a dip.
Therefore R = 2.0 angstrom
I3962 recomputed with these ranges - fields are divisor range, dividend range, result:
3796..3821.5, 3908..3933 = 1.10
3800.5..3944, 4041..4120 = 1.23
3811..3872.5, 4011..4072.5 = 1.35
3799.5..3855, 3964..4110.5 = 1.29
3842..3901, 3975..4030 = 1.24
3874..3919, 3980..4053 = 1.35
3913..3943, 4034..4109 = 1.24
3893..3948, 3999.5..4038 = 1.30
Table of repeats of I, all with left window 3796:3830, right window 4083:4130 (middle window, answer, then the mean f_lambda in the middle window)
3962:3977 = 3.22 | 2.77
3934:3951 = 0.14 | 3.48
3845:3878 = -4.88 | 3.98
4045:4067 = -3.96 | 4.2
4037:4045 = -2.58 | 4.7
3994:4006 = -2.44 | 4.25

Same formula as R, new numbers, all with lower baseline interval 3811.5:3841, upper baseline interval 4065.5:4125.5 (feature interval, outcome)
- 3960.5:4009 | -1.68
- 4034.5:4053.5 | -4.55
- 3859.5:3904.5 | -3.62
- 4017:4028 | -2.82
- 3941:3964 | -2.27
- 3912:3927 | -2.53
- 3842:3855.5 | -2.85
